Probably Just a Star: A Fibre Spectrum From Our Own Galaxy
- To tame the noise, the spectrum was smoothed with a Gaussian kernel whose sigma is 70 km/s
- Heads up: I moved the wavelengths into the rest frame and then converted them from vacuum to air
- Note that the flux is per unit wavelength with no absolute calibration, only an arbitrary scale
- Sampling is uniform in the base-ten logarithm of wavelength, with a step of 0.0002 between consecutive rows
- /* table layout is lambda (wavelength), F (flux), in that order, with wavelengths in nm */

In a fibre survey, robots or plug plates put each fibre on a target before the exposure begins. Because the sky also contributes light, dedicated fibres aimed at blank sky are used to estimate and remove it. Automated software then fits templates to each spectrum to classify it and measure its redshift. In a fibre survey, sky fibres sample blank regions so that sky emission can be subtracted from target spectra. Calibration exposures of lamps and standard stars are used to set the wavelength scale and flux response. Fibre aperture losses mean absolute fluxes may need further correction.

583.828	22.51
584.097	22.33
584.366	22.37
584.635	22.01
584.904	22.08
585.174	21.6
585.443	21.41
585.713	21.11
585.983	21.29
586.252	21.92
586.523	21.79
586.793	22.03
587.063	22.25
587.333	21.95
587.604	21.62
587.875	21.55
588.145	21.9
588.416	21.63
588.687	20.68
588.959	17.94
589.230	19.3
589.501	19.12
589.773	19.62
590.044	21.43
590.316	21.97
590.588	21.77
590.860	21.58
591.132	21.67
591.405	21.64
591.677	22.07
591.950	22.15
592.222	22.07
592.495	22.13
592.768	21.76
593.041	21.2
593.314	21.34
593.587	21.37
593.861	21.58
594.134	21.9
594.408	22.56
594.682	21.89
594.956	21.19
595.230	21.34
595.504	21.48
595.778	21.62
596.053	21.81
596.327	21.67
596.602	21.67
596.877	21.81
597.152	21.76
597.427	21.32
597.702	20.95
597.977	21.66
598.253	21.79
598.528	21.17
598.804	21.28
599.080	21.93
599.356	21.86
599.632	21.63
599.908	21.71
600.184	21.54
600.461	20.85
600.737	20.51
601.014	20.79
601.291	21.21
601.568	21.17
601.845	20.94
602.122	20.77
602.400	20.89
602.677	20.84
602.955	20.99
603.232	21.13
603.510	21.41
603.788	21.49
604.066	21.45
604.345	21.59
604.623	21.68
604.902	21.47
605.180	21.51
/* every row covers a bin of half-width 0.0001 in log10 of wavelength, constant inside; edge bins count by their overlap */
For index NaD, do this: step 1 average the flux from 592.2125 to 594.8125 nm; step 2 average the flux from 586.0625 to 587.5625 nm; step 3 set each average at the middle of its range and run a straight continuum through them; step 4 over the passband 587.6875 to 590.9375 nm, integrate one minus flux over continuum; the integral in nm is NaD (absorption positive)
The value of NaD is 0.17 nm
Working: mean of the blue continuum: 21.9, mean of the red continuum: 21.8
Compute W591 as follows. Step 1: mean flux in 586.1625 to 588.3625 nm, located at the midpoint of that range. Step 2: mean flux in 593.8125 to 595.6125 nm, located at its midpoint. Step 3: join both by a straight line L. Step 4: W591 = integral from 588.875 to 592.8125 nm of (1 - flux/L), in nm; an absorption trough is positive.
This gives 0.12 nm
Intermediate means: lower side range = 21.9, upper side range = 21.7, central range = 21.1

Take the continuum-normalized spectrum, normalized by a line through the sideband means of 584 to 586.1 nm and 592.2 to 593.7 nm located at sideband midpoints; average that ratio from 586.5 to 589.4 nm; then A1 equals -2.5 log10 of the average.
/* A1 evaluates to 0.03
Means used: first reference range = 21.8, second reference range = 21.6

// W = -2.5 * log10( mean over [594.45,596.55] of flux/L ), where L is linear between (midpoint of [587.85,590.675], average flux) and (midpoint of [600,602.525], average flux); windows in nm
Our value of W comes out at -0.04 mag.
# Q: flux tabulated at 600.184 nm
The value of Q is 21.54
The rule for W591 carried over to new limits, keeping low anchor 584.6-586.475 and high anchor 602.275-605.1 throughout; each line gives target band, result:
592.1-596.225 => -0.04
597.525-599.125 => 0.00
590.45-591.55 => -0.01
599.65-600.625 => 0.00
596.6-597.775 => -0.01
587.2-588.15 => -0.01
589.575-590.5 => 0.03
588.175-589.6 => 0.11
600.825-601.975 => 0.02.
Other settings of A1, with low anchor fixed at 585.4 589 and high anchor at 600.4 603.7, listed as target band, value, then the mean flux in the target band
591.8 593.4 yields -0.03 mag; 21.8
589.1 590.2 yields 0.08 mag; 19.9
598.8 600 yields -0.03 mag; 21.7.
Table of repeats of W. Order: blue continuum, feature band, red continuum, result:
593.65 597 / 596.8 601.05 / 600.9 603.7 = 0.00 mag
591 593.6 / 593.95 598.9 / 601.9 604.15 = 0.00 mag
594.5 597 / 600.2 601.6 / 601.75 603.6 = 0.01 mag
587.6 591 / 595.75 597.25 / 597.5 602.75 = -0.03 mag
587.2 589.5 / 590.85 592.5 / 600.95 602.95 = -0.06 mag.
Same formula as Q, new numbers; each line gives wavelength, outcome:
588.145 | 21.9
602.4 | 20.89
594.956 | 21.19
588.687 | 20.68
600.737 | 20.51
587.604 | 21.62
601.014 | 20.79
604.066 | 21.45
